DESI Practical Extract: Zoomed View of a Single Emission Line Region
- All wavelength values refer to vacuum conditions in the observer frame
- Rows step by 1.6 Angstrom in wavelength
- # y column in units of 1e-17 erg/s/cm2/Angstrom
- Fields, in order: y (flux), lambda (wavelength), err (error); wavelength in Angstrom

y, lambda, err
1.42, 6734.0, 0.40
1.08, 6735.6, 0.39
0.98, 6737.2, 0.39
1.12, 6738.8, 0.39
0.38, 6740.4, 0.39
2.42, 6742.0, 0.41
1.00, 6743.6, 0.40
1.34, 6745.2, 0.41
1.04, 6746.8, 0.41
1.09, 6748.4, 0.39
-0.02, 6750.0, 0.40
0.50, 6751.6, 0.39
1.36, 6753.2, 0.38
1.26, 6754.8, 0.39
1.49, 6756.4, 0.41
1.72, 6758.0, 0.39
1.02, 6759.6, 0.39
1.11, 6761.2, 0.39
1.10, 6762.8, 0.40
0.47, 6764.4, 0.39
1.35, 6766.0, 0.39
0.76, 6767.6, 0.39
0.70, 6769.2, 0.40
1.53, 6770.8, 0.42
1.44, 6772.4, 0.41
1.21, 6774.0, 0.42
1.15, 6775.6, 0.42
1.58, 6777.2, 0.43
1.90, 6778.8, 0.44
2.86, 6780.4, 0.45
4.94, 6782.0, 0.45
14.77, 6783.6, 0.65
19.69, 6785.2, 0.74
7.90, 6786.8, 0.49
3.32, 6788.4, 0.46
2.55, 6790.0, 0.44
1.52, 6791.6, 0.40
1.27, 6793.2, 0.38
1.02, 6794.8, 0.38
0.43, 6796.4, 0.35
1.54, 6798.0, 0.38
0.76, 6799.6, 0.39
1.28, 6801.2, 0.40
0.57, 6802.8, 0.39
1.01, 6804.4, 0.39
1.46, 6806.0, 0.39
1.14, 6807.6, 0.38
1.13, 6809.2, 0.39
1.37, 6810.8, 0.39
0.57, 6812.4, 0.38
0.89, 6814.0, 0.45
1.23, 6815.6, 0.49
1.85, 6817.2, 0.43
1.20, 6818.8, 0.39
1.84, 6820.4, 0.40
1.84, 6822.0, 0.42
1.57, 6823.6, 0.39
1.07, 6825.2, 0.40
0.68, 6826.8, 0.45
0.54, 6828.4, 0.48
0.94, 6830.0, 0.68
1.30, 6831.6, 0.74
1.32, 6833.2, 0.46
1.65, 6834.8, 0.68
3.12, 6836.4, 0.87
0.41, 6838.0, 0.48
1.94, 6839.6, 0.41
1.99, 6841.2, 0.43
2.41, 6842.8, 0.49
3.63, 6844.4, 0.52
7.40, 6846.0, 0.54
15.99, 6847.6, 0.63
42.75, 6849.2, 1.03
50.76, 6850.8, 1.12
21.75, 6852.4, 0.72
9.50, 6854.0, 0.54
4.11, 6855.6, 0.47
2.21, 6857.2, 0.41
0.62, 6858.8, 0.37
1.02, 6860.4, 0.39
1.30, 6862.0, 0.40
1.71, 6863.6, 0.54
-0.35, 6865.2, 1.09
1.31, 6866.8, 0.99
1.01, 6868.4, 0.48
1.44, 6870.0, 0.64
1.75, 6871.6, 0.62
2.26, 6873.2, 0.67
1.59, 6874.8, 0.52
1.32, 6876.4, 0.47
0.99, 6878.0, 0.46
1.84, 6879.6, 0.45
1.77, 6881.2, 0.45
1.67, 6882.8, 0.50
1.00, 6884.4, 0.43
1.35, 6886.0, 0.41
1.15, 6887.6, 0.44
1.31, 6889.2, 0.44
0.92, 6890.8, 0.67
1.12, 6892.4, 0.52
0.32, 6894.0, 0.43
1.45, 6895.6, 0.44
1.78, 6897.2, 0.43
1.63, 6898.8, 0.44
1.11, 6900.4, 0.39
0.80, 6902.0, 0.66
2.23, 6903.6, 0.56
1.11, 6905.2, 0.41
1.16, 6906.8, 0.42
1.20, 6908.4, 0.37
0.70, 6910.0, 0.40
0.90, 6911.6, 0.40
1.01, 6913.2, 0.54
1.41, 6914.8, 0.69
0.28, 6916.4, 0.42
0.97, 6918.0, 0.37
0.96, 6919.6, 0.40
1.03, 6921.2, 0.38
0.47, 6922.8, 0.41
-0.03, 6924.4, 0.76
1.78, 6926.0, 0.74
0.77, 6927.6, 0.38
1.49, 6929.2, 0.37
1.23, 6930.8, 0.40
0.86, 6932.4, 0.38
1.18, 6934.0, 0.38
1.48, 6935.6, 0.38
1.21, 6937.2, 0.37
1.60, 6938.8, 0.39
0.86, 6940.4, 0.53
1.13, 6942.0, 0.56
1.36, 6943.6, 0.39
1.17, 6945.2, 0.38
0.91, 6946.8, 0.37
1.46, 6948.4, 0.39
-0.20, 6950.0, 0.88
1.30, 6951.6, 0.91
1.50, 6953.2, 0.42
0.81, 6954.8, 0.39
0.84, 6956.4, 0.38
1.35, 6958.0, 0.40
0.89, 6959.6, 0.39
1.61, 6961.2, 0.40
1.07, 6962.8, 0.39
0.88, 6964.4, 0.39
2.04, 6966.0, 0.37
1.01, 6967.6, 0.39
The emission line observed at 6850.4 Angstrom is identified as [O III]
